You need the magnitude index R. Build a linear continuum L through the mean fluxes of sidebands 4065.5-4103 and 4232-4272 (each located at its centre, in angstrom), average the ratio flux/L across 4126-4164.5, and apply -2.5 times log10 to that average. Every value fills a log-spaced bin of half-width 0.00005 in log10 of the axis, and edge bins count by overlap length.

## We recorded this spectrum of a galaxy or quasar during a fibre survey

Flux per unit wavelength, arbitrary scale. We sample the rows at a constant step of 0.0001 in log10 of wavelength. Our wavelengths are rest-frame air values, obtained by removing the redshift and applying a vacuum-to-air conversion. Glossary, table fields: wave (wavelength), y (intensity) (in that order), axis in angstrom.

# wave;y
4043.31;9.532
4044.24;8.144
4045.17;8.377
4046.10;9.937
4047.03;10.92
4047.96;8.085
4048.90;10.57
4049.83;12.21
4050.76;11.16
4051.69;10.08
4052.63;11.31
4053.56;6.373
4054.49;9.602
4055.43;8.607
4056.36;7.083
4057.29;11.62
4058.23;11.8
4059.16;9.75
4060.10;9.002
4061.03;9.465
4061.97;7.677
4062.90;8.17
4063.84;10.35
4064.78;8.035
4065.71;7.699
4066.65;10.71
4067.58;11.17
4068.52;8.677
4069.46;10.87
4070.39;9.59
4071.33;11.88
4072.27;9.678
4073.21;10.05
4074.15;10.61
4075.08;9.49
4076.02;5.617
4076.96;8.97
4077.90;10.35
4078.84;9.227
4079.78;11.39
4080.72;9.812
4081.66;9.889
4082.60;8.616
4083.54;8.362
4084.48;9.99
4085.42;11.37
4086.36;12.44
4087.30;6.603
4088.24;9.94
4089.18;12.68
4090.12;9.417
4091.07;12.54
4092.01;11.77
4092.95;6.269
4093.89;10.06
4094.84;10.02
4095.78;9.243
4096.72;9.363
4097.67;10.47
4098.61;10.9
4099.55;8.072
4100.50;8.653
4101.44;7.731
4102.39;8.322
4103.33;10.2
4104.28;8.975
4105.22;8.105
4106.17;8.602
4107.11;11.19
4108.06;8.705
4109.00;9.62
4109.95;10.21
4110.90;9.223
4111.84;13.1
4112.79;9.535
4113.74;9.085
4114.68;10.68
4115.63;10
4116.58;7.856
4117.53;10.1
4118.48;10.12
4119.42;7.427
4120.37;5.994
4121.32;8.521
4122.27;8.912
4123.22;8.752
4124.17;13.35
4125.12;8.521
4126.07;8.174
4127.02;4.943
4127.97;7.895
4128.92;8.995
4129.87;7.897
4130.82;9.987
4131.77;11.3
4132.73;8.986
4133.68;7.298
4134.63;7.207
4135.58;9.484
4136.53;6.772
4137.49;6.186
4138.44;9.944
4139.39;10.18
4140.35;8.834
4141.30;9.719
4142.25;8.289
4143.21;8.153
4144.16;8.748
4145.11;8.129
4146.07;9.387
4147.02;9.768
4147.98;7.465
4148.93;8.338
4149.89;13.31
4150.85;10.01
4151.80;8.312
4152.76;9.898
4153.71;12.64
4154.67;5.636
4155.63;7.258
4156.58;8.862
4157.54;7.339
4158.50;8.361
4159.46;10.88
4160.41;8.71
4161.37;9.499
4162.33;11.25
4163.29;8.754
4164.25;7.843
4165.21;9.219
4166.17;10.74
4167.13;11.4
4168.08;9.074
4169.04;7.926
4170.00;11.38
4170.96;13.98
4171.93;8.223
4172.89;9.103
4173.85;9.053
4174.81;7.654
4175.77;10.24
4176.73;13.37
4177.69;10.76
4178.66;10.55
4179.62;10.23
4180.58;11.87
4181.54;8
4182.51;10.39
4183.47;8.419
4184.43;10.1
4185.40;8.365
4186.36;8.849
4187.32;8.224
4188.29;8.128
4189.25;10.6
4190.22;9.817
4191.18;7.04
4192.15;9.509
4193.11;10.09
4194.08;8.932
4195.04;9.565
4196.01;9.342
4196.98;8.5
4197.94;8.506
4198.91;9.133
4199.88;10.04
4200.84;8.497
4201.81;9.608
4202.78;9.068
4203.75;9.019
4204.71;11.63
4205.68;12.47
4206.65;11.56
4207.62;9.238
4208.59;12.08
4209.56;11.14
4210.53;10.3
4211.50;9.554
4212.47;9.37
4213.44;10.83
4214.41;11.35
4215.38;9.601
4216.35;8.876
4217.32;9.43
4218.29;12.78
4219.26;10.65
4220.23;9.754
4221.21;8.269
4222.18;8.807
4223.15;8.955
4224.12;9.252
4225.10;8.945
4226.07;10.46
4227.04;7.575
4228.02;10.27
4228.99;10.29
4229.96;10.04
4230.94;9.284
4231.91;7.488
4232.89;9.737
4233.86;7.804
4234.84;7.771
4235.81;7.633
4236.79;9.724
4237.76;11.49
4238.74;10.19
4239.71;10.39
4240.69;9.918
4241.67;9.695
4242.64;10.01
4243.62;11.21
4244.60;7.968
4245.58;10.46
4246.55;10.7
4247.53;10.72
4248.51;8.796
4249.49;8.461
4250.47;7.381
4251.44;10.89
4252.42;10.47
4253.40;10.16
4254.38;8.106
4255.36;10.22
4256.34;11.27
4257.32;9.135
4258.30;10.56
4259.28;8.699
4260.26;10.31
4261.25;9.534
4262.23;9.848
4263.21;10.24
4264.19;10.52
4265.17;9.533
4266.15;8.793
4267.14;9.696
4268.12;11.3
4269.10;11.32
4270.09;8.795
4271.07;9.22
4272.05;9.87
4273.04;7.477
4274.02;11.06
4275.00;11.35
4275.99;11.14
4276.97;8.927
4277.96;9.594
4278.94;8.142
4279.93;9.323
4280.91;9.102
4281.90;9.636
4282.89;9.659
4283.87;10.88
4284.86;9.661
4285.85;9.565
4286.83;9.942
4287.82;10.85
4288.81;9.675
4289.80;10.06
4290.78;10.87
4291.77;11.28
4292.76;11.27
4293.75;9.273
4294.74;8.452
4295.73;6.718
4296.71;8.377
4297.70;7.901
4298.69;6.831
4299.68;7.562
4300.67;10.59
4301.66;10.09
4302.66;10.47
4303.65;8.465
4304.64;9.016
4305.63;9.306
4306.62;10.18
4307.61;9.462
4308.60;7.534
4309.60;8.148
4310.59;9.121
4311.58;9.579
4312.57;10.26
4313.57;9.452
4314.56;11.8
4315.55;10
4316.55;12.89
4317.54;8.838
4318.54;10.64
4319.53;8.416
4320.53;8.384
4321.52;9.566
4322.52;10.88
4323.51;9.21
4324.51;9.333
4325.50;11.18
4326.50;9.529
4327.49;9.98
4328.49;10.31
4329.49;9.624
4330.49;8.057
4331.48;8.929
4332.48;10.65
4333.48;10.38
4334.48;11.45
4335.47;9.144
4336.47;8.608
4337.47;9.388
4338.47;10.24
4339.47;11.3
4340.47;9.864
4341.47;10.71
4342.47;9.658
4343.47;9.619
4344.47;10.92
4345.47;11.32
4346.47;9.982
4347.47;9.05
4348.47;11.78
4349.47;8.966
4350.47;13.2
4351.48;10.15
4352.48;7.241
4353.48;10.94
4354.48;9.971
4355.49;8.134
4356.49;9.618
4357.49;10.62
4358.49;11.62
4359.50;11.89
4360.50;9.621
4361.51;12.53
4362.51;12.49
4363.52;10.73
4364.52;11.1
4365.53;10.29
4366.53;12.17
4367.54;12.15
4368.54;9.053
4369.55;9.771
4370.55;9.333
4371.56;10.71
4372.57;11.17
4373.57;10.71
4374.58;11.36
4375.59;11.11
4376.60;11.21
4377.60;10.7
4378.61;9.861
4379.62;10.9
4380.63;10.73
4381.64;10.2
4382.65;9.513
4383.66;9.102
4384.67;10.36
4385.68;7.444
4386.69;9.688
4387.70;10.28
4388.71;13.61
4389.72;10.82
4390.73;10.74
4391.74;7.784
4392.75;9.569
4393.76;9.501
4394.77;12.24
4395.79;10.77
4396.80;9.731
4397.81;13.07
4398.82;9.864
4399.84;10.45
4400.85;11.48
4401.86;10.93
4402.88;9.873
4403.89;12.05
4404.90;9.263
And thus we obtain 0.11 mag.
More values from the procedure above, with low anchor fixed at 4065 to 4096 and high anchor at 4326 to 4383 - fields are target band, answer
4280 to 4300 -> 0.09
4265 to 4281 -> 0.05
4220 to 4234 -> 0.11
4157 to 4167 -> 0.08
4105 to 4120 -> 0.03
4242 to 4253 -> 0.05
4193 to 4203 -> 0.10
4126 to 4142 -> 0.17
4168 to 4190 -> 0.03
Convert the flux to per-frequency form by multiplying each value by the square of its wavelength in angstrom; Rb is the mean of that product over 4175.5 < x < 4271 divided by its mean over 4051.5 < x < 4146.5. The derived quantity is 1.11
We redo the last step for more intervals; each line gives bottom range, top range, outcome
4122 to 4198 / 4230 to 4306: 1.09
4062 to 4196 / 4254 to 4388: 1.16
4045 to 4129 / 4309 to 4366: 1.20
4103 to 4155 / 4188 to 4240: 1.11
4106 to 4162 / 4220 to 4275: 1.12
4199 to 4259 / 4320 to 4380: 1.11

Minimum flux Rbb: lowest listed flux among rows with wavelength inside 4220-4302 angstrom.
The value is 6.718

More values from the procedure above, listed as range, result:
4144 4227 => 5.636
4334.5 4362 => 7.241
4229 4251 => 7.381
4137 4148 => 6.186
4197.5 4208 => 8.497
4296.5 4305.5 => 6.831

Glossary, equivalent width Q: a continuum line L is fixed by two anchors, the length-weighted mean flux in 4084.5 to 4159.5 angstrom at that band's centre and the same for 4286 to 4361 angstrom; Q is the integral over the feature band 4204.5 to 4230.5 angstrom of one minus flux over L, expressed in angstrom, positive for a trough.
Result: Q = -1.73 angstrom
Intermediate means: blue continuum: 9.2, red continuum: 9.79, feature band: 10.1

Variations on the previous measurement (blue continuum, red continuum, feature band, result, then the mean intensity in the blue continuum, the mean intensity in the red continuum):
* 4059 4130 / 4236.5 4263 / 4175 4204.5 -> 0.6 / 9.42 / 9.87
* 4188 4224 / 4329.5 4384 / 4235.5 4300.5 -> 2.3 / 9.79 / 10.4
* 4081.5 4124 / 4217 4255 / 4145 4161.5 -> 0.7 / 9.53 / 9.54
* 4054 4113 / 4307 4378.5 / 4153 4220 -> 1.0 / 9.64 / 10.2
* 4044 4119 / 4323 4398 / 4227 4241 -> 0.9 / 9.66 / 10.3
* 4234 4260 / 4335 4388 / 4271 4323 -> 2.1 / 9.68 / 10.3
